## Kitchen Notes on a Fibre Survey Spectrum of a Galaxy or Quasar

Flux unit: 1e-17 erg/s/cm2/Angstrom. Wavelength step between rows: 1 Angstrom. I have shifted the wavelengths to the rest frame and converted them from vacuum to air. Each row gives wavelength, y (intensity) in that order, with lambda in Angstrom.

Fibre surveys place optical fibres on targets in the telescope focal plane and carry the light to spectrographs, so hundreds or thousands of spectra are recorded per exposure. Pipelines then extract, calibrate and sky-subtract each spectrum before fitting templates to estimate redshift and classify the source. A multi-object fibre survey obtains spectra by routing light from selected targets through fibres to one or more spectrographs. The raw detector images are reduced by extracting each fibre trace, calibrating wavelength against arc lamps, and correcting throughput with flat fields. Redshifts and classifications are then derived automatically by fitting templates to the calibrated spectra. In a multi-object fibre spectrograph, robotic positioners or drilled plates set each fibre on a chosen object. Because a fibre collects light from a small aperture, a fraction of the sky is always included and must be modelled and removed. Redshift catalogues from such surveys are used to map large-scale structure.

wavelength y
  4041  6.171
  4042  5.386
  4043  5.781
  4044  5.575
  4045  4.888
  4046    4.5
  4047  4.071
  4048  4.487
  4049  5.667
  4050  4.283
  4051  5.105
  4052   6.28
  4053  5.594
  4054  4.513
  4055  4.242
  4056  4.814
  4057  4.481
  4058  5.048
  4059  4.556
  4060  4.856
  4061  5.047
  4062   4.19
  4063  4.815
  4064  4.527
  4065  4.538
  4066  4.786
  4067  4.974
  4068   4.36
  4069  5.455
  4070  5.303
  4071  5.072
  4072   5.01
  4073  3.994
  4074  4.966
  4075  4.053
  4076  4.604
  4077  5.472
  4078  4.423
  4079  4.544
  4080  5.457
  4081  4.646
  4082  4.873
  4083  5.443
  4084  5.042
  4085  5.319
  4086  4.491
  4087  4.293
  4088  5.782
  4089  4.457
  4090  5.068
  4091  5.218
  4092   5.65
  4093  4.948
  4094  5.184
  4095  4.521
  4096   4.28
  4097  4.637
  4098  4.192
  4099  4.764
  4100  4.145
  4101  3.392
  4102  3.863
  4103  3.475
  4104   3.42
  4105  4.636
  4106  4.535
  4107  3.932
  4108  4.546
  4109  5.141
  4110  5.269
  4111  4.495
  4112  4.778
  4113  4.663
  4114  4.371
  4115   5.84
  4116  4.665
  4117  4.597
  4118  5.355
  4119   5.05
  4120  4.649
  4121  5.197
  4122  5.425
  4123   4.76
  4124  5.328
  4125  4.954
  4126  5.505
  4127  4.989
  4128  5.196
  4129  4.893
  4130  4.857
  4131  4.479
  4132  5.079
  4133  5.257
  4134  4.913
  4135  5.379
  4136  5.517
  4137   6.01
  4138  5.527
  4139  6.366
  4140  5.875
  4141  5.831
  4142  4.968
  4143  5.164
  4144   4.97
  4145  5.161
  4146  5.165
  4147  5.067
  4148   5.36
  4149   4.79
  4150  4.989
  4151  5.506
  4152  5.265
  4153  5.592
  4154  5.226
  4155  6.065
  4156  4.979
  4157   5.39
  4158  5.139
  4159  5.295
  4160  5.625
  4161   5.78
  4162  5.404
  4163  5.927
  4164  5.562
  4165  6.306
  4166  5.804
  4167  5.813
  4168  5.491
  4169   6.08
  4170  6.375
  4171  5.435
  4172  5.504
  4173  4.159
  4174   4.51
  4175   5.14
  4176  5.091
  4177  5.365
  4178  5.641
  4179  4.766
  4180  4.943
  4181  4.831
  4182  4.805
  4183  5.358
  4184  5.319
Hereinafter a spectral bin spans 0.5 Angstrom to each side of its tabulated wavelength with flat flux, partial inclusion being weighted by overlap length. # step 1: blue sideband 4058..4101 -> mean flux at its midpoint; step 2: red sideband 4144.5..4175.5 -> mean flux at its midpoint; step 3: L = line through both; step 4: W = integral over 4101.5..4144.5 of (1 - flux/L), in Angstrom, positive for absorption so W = 1.4 Angstrom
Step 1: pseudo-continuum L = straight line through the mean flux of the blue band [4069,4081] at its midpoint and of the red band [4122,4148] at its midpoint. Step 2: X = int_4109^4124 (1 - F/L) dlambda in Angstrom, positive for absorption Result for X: 0.5 Angstrom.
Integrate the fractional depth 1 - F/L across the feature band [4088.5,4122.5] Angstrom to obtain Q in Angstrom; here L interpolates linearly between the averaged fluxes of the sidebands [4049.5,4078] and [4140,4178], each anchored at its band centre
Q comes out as 2.8 Angstrom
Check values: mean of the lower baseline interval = 4.81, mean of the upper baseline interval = 5.4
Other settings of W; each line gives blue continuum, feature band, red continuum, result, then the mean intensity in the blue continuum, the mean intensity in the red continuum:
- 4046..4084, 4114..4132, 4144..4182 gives 0.4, 4.82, 5.35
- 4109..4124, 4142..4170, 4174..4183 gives -2.4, 4.96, 5.06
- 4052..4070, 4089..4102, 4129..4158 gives 1.0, 4.81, 5.3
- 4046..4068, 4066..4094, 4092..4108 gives -2.4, 4.79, 4.31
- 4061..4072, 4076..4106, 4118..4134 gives 1.5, 4.82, 5.05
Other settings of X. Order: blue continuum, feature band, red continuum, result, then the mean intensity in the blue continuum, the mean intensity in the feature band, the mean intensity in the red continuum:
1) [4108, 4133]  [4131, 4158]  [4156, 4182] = -0.8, 4.98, 5.34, 5.39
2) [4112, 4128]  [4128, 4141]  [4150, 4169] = -0.3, 5.02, 5.36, 5.56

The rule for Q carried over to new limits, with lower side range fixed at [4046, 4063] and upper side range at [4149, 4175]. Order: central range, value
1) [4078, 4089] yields 0.1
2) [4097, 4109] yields 2.3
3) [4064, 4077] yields 0.4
